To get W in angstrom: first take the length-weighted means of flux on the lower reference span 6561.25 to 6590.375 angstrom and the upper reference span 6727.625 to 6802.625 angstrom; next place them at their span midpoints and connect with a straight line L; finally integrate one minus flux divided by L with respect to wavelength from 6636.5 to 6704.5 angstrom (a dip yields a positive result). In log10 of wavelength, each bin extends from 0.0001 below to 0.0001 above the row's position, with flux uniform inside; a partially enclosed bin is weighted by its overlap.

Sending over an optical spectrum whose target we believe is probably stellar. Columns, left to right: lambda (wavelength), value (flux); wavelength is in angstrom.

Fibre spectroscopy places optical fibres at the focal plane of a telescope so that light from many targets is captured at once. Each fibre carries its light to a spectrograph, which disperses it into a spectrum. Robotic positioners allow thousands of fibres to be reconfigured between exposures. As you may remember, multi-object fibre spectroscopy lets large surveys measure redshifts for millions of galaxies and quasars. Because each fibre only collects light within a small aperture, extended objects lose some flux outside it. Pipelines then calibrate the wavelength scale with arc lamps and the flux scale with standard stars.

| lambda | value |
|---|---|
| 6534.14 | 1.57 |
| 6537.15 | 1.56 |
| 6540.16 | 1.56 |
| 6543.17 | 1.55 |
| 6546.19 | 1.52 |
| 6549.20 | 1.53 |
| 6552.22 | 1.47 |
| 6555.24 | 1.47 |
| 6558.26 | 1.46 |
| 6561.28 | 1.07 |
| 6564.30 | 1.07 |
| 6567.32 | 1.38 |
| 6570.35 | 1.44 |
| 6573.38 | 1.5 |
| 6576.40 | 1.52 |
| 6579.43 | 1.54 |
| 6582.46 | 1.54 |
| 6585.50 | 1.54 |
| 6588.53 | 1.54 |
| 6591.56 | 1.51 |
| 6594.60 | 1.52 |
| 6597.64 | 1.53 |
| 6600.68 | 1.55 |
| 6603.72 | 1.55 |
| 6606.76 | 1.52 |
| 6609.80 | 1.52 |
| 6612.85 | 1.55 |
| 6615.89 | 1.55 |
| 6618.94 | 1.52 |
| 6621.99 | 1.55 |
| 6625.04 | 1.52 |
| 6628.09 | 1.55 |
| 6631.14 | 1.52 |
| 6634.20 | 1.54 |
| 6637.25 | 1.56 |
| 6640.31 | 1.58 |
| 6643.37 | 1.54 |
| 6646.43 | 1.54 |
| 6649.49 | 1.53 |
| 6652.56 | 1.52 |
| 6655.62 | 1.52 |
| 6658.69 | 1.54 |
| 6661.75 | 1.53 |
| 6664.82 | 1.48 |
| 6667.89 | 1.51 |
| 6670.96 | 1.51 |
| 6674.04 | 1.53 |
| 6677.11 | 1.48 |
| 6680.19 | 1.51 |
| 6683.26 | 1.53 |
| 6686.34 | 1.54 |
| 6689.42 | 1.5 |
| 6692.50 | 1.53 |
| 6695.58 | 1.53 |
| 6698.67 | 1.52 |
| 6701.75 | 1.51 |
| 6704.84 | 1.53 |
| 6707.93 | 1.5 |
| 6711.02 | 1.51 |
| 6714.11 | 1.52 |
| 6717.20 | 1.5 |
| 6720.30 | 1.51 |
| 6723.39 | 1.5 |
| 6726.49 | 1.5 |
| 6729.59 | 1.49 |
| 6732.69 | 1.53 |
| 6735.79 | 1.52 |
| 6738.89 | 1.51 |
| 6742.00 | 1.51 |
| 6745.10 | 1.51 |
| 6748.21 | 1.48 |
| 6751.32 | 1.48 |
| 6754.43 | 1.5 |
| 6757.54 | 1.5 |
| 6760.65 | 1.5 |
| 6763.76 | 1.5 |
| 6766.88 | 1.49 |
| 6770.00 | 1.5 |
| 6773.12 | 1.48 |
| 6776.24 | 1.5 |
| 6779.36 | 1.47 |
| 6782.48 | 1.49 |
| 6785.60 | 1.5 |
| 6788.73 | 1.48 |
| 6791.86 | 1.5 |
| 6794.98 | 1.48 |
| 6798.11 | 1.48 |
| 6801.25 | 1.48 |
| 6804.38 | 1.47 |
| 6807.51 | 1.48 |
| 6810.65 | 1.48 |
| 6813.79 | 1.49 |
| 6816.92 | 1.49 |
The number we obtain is -2.8 angstrom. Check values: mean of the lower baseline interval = 1.43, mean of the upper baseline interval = 1.49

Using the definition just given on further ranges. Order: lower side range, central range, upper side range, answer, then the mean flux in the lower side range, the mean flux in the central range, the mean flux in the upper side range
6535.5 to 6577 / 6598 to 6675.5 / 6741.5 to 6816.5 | -4.2 angstrom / 1.43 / 1.53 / 1.49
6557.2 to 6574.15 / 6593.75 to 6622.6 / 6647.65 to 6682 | -2.9 angstrom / 1.31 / 1.54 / 1.51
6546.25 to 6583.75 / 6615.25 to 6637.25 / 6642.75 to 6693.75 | -0.9 angstrom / 1.42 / 1.54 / 1.52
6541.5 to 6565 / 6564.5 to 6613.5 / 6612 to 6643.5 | -1.0 angstrom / 1.4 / 1.5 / 1.54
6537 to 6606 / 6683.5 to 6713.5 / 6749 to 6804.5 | -0.7 angstrom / 1.47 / 1.52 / 1.49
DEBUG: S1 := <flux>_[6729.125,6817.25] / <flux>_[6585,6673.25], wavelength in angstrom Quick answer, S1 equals 1.0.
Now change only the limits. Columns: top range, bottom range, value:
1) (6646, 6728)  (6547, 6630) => 1.02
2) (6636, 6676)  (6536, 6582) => 1.06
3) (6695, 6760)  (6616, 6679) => 0.99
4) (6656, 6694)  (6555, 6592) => 1.06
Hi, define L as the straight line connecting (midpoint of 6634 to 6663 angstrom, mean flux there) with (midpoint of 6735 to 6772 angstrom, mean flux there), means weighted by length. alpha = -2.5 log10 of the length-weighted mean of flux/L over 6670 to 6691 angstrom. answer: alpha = 0.01 mag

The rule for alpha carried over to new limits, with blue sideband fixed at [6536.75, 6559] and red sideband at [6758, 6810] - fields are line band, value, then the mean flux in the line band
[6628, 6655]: -0.03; 1.54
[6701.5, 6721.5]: -0.01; 1.51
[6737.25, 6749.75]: -0.01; 1.5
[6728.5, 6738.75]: -0.02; 1.51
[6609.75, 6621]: -0.02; 1.54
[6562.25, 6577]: 0.11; 1.36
